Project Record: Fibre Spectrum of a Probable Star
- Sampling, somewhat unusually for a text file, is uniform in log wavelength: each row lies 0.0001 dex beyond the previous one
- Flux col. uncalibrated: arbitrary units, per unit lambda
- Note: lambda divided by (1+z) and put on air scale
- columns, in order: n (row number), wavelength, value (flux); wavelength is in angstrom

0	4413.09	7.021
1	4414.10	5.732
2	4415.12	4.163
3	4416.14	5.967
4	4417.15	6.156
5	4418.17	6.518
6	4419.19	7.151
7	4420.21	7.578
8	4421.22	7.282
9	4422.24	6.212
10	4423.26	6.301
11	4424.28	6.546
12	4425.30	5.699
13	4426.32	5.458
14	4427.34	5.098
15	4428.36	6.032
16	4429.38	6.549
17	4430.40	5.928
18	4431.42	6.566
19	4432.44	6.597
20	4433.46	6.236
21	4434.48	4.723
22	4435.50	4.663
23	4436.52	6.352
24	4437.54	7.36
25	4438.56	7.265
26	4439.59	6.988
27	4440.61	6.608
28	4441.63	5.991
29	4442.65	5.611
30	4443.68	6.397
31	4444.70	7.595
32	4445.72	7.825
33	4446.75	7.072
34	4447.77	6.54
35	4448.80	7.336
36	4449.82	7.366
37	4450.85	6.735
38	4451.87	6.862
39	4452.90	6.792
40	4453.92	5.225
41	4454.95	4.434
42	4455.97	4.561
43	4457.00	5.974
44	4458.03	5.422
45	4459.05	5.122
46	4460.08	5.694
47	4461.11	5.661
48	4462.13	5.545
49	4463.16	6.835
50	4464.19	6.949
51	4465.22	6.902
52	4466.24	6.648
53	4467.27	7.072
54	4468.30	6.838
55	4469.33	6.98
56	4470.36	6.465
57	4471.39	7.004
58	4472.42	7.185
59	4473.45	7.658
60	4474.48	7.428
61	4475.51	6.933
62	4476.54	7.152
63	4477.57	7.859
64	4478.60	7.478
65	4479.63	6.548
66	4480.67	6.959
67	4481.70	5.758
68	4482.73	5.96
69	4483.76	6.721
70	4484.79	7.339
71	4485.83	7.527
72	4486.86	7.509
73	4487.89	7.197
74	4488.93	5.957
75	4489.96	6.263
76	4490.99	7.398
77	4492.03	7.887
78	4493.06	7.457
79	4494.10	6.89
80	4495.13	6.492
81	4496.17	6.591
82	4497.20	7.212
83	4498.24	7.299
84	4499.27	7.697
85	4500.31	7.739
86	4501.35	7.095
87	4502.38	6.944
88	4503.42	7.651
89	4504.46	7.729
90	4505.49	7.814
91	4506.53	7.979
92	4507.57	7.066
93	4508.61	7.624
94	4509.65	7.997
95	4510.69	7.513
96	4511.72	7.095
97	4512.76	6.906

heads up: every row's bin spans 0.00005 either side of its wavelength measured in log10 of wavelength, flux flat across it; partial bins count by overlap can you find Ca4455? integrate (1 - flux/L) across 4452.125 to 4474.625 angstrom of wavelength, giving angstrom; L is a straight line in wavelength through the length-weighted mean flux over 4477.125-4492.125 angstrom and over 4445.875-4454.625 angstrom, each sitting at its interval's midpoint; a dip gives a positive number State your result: 1.7 angstrom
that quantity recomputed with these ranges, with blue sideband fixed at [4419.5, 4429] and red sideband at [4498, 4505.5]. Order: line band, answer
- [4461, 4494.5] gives 0.9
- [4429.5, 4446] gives 0.2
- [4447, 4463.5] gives 1.8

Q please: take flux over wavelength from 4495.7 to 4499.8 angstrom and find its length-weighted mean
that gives 7.21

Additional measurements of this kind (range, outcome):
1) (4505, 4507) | 7.89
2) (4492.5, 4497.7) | 6.94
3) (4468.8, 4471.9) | 6.81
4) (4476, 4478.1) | 7.51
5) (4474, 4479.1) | 7.37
